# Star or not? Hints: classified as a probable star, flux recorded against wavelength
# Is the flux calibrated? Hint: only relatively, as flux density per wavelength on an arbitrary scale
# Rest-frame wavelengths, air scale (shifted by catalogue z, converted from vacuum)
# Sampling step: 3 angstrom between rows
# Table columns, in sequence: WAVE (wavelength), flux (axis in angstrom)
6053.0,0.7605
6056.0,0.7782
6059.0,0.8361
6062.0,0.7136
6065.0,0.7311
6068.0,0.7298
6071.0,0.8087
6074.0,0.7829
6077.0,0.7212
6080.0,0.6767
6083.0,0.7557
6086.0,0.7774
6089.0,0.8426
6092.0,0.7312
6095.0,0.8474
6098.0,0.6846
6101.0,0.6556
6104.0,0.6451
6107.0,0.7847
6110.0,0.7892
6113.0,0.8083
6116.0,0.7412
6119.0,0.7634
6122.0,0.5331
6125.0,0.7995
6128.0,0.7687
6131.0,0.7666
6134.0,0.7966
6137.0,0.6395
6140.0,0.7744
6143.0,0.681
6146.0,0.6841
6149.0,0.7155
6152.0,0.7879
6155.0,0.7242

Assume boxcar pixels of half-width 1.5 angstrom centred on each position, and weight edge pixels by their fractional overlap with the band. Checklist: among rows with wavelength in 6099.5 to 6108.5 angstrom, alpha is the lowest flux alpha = 0.6451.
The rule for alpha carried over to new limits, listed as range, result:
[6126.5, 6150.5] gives 0.6395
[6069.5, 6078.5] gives 0.7212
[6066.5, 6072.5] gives 0.7298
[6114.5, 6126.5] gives 0.5331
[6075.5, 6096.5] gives 0.6767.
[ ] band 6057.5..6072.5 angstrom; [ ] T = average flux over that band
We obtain 0.764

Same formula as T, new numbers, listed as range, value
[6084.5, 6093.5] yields 0.784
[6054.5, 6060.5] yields 0.807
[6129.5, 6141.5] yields 0.744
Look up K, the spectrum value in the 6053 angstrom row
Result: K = 0.7605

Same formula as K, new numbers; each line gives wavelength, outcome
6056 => 0.7782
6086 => 0.7774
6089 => 0.8426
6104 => 0.6451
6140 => 0.7744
